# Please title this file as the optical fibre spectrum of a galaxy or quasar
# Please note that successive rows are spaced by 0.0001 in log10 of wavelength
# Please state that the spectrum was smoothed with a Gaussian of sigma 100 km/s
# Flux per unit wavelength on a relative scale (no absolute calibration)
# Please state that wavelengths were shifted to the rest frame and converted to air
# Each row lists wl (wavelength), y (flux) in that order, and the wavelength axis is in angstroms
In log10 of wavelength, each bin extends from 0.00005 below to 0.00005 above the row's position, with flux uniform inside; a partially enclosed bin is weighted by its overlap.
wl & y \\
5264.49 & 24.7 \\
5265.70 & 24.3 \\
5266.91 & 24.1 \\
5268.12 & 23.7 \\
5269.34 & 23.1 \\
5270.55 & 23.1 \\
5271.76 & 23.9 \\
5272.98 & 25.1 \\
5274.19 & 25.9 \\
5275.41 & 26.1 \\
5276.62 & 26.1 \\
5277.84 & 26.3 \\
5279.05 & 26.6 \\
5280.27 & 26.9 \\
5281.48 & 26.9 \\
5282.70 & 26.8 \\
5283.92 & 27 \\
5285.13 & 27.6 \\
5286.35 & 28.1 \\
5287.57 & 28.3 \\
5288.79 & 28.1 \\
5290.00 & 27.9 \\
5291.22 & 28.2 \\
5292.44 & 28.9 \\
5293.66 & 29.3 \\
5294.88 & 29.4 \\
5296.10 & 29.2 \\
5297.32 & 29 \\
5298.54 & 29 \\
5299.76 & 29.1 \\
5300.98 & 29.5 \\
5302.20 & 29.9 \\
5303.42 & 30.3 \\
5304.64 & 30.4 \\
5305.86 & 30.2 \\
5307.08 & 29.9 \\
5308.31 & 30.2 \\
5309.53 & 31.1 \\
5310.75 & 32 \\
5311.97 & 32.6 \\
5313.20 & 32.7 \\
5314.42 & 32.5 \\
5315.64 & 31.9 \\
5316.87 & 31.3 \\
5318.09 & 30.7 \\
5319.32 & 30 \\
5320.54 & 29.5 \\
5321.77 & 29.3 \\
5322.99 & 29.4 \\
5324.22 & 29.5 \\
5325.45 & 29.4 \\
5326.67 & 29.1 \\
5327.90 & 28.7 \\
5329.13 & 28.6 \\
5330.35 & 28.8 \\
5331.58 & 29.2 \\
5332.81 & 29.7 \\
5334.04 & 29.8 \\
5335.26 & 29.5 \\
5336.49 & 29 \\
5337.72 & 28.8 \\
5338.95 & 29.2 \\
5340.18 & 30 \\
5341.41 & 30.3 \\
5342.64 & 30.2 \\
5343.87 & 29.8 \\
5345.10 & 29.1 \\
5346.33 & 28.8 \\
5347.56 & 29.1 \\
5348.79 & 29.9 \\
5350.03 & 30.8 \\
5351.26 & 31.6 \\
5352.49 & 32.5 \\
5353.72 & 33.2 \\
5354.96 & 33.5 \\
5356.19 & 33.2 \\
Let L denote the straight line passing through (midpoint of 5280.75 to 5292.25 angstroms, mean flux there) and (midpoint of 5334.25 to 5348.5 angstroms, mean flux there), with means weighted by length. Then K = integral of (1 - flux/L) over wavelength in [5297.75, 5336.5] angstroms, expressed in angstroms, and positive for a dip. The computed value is -1.9 angstroms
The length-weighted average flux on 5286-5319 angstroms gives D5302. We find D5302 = 30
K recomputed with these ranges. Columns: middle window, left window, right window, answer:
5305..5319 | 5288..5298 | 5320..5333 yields -1.1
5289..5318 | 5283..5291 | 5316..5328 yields -1.4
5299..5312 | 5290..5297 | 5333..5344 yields -0.6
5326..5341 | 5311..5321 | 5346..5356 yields 1.0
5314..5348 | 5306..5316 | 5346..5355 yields 1.8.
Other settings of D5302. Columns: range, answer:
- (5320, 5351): 29.4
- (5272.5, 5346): 29.1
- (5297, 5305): 29.6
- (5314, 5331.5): 29.9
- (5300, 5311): 30.3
